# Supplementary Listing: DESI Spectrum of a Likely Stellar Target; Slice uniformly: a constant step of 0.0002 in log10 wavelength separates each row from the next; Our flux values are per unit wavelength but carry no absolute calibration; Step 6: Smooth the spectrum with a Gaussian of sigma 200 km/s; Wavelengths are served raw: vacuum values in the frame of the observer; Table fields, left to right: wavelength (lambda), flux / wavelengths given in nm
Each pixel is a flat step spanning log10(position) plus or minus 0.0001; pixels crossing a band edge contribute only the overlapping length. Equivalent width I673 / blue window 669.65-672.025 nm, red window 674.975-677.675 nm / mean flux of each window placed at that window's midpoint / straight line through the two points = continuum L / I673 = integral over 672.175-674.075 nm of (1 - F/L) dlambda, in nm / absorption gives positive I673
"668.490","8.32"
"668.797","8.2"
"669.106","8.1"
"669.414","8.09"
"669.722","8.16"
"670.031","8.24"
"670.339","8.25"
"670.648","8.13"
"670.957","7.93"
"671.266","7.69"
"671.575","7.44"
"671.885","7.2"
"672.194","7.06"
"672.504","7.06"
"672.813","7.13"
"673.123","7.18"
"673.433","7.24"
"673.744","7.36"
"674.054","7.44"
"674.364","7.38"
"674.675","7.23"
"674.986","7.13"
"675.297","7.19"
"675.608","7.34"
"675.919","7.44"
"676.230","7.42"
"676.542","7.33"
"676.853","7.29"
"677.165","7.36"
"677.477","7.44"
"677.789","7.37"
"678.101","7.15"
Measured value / 0.11 nm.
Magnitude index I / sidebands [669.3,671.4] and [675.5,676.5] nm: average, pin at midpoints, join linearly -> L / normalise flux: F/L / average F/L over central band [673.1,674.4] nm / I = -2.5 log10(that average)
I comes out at 0.05 mag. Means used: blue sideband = 8.07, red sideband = 7.4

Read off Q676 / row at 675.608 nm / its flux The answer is 7.34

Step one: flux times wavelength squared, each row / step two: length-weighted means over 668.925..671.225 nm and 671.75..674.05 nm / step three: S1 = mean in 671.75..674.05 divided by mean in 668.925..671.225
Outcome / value 0.9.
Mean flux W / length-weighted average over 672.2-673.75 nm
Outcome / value 7.16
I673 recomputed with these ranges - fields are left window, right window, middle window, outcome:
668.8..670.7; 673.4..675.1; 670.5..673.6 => 0.13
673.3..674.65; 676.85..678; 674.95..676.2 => 0.01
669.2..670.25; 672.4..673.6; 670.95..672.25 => 0.03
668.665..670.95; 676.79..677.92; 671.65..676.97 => 0.29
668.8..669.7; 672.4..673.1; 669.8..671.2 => -0.06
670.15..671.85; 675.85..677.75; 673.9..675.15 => 0.04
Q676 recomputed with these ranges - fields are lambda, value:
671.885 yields 7.2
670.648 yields 8.13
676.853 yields 7.29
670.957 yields 7.93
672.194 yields 7.06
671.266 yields 7.69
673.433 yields 7.24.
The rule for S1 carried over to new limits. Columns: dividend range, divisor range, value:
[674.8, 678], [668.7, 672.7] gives 0.96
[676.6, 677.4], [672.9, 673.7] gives 1.03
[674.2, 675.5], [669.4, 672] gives 0.93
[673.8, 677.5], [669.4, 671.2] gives 0.92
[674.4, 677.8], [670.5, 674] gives 1.00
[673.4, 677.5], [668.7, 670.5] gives 0.91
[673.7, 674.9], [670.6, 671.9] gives 0.96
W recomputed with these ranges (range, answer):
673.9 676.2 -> 7.31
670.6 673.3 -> 7.4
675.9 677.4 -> 7.37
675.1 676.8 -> 7.34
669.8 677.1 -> 7.45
